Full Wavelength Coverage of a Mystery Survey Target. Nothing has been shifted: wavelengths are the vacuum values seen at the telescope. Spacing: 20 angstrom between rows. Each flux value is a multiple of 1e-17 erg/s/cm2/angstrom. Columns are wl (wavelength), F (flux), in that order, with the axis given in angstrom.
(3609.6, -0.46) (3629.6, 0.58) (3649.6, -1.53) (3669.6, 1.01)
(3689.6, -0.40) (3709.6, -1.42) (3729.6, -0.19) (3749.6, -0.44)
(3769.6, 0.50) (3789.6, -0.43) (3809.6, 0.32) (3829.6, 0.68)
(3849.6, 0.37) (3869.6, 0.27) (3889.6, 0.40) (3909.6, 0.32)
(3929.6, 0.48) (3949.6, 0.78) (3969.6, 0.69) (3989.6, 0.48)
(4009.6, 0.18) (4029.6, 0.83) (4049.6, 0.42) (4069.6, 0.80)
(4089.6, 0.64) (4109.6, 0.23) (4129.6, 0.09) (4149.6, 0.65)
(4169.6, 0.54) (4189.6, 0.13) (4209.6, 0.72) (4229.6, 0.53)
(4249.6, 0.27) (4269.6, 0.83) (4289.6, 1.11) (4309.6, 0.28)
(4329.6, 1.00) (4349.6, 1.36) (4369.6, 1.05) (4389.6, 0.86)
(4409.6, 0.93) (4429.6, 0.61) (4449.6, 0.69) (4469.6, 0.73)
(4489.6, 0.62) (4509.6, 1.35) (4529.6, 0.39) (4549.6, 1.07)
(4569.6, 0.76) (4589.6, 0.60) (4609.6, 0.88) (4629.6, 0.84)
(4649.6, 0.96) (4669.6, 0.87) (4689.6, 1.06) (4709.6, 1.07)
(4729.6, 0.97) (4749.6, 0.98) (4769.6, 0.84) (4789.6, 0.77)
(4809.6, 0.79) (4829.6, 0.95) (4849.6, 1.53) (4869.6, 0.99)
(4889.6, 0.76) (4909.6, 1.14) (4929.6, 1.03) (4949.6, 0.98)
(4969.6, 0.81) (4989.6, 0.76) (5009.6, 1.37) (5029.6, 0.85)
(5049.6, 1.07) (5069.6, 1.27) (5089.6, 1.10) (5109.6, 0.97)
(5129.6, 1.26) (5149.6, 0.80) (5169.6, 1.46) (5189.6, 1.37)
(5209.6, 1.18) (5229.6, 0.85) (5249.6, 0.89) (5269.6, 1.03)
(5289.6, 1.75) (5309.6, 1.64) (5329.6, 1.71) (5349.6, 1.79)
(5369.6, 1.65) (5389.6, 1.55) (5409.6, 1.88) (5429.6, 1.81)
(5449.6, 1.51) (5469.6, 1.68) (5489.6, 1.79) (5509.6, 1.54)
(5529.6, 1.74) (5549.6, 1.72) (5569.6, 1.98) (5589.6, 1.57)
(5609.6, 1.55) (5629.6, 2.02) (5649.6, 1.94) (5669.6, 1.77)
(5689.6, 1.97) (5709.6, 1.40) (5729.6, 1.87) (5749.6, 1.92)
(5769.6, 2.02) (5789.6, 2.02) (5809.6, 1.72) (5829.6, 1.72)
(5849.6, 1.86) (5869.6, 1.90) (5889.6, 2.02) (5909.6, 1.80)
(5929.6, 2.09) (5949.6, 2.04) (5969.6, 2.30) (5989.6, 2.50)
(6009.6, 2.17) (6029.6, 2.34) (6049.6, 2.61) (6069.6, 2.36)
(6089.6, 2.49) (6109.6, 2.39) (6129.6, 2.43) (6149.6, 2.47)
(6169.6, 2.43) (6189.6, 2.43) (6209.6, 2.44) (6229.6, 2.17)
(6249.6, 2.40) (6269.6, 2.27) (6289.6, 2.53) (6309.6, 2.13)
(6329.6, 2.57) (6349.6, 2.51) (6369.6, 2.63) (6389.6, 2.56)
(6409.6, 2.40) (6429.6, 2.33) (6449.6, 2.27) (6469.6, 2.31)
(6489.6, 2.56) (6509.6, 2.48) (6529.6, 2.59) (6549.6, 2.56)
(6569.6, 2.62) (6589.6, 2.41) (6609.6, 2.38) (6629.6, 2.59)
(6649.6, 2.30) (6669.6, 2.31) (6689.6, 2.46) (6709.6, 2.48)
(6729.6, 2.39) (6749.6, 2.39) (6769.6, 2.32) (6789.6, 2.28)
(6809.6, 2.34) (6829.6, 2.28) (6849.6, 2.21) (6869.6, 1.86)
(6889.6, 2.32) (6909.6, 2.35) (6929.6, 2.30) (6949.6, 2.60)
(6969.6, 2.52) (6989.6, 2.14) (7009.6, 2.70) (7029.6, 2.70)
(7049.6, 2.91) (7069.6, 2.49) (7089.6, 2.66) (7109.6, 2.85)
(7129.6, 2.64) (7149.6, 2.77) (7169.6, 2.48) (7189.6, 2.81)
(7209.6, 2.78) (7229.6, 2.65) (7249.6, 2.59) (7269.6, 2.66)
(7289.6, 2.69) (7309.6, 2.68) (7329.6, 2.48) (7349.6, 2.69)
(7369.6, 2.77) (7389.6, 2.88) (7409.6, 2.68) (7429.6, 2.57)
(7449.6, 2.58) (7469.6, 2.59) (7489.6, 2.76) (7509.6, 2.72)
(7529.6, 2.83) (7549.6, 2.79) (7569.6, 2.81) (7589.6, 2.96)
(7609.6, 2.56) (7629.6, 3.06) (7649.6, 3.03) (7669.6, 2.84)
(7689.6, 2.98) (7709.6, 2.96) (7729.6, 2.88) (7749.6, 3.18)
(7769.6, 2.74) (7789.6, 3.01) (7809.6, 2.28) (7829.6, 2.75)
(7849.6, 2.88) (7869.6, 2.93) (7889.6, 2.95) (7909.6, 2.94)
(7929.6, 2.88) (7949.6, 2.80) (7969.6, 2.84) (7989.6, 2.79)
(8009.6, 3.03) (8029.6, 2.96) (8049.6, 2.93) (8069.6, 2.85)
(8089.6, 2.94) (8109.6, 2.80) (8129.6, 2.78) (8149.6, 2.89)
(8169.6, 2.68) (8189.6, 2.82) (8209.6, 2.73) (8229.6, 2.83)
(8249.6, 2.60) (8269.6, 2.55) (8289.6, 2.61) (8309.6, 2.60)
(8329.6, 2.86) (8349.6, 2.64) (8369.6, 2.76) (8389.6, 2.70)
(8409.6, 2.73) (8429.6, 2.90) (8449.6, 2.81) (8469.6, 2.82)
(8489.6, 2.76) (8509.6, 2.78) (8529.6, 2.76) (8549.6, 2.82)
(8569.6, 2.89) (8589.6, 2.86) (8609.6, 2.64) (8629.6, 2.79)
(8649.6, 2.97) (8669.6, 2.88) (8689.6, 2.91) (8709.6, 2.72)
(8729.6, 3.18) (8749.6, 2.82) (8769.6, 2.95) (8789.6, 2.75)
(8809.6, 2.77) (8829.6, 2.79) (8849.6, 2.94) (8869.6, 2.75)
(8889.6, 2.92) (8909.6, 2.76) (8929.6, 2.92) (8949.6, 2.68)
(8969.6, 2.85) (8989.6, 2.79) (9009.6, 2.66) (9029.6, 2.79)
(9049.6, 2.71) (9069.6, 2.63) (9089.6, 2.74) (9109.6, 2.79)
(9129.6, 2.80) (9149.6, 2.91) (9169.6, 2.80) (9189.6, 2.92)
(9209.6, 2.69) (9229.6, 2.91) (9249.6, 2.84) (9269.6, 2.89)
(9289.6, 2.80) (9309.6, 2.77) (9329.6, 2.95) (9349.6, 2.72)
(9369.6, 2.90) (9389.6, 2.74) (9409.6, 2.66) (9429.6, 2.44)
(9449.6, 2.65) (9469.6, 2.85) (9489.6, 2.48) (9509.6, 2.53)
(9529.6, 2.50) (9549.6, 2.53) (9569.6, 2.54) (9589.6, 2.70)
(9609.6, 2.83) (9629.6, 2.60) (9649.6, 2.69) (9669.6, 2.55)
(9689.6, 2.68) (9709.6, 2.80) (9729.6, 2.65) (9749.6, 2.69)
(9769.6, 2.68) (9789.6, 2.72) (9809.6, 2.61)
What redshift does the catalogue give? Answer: 0.326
